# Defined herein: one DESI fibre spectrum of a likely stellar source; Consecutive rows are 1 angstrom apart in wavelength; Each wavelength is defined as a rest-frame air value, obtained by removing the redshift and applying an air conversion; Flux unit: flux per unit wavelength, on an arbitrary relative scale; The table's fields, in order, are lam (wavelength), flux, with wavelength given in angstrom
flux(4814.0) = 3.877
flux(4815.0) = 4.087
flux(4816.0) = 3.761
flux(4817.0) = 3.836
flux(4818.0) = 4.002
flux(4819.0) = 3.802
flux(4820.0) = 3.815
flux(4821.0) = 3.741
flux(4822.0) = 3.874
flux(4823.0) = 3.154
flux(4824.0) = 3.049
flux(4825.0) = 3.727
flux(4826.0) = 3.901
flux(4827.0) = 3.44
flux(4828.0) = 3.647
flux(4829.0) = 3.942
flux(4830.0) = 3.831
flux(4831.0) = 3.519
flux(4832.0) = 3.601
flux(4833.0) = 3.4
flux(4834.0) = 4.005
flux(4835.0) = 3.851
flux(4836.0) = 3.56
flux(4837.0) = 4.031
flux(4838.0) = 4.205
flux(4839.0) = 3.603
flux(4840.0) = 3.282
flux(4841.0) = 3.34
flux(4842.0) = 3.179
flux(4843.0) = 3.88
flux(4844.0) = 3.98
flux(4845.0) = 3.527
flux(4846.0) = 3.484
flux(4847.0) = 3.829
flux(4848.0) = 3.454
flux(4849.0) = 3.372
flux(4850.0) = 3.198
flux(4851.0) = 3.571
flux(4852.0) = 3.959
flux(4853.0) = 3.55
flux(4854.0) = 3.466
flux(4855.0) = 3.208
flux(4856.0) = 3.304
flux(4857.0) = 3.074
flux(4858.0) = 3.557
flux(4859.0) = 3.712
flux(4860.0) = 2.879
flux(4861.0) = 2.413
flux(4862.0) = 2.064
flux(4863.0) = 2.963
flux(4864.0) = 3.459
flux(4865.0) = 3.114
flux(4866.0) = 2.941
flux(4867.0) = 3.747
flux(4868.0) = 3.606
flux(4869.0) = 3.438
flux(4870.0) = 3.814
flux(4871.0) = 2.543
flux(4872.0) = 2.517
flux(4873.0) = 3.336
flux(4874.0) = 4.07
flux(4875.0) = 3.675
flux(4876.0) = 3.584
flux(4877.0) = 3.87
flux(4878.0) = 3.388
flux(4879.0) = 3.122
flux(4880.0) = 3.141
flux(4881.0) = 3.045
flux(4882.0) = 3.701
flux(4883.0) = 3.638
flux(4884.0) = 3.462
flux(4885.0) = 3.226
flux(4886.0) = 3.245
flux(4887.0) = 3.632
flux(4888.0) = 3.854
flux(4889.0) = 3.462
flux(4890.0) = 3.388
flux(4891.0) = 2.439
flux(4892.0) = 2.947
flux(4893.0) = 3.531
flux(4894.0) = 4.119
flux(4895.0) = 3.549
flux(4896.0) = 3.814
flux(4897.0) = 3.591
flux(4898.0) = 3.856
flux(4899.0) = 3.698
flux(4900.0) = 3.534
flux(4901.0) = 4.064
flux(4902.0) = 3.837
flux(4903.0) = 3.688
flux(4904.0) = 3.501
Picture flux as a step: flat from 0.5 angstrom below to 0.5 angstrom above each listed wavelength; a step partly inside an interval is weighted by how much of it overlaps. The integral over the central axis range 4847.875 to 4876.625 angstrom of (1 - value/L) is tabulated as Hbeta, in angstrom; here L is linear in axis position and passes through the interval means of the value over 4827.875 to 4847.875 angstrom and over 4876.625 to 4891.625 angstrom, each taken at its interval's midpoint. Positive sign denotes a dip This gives 1.8 angstrom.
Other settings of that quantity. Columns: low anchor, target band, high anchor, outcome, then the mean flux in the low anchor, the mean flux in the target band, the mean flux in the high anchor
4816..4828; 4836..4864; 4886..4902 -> 1.66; 3.67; 3.41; 3.56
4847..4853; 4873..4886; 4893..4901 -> 0.67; 3.54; 3.48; 3.74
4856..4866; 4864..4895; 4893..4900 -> 0.03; 3.04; 3.39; 3.74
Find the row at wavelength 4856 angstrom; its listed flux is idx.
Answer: 3.304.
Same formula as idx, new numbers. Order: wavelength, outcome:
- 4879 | 3.122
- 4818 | 4.002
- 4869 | 3.438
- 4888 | 3.854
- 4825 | 3.727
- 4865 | 3.114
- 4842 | 3.179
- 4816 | 3.761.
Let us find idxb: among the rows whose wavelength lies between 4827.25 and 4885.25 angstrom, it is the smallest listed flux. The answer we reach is 2.064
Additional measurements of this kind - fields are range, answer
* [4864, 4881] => 2.517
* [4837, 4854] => 3.179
